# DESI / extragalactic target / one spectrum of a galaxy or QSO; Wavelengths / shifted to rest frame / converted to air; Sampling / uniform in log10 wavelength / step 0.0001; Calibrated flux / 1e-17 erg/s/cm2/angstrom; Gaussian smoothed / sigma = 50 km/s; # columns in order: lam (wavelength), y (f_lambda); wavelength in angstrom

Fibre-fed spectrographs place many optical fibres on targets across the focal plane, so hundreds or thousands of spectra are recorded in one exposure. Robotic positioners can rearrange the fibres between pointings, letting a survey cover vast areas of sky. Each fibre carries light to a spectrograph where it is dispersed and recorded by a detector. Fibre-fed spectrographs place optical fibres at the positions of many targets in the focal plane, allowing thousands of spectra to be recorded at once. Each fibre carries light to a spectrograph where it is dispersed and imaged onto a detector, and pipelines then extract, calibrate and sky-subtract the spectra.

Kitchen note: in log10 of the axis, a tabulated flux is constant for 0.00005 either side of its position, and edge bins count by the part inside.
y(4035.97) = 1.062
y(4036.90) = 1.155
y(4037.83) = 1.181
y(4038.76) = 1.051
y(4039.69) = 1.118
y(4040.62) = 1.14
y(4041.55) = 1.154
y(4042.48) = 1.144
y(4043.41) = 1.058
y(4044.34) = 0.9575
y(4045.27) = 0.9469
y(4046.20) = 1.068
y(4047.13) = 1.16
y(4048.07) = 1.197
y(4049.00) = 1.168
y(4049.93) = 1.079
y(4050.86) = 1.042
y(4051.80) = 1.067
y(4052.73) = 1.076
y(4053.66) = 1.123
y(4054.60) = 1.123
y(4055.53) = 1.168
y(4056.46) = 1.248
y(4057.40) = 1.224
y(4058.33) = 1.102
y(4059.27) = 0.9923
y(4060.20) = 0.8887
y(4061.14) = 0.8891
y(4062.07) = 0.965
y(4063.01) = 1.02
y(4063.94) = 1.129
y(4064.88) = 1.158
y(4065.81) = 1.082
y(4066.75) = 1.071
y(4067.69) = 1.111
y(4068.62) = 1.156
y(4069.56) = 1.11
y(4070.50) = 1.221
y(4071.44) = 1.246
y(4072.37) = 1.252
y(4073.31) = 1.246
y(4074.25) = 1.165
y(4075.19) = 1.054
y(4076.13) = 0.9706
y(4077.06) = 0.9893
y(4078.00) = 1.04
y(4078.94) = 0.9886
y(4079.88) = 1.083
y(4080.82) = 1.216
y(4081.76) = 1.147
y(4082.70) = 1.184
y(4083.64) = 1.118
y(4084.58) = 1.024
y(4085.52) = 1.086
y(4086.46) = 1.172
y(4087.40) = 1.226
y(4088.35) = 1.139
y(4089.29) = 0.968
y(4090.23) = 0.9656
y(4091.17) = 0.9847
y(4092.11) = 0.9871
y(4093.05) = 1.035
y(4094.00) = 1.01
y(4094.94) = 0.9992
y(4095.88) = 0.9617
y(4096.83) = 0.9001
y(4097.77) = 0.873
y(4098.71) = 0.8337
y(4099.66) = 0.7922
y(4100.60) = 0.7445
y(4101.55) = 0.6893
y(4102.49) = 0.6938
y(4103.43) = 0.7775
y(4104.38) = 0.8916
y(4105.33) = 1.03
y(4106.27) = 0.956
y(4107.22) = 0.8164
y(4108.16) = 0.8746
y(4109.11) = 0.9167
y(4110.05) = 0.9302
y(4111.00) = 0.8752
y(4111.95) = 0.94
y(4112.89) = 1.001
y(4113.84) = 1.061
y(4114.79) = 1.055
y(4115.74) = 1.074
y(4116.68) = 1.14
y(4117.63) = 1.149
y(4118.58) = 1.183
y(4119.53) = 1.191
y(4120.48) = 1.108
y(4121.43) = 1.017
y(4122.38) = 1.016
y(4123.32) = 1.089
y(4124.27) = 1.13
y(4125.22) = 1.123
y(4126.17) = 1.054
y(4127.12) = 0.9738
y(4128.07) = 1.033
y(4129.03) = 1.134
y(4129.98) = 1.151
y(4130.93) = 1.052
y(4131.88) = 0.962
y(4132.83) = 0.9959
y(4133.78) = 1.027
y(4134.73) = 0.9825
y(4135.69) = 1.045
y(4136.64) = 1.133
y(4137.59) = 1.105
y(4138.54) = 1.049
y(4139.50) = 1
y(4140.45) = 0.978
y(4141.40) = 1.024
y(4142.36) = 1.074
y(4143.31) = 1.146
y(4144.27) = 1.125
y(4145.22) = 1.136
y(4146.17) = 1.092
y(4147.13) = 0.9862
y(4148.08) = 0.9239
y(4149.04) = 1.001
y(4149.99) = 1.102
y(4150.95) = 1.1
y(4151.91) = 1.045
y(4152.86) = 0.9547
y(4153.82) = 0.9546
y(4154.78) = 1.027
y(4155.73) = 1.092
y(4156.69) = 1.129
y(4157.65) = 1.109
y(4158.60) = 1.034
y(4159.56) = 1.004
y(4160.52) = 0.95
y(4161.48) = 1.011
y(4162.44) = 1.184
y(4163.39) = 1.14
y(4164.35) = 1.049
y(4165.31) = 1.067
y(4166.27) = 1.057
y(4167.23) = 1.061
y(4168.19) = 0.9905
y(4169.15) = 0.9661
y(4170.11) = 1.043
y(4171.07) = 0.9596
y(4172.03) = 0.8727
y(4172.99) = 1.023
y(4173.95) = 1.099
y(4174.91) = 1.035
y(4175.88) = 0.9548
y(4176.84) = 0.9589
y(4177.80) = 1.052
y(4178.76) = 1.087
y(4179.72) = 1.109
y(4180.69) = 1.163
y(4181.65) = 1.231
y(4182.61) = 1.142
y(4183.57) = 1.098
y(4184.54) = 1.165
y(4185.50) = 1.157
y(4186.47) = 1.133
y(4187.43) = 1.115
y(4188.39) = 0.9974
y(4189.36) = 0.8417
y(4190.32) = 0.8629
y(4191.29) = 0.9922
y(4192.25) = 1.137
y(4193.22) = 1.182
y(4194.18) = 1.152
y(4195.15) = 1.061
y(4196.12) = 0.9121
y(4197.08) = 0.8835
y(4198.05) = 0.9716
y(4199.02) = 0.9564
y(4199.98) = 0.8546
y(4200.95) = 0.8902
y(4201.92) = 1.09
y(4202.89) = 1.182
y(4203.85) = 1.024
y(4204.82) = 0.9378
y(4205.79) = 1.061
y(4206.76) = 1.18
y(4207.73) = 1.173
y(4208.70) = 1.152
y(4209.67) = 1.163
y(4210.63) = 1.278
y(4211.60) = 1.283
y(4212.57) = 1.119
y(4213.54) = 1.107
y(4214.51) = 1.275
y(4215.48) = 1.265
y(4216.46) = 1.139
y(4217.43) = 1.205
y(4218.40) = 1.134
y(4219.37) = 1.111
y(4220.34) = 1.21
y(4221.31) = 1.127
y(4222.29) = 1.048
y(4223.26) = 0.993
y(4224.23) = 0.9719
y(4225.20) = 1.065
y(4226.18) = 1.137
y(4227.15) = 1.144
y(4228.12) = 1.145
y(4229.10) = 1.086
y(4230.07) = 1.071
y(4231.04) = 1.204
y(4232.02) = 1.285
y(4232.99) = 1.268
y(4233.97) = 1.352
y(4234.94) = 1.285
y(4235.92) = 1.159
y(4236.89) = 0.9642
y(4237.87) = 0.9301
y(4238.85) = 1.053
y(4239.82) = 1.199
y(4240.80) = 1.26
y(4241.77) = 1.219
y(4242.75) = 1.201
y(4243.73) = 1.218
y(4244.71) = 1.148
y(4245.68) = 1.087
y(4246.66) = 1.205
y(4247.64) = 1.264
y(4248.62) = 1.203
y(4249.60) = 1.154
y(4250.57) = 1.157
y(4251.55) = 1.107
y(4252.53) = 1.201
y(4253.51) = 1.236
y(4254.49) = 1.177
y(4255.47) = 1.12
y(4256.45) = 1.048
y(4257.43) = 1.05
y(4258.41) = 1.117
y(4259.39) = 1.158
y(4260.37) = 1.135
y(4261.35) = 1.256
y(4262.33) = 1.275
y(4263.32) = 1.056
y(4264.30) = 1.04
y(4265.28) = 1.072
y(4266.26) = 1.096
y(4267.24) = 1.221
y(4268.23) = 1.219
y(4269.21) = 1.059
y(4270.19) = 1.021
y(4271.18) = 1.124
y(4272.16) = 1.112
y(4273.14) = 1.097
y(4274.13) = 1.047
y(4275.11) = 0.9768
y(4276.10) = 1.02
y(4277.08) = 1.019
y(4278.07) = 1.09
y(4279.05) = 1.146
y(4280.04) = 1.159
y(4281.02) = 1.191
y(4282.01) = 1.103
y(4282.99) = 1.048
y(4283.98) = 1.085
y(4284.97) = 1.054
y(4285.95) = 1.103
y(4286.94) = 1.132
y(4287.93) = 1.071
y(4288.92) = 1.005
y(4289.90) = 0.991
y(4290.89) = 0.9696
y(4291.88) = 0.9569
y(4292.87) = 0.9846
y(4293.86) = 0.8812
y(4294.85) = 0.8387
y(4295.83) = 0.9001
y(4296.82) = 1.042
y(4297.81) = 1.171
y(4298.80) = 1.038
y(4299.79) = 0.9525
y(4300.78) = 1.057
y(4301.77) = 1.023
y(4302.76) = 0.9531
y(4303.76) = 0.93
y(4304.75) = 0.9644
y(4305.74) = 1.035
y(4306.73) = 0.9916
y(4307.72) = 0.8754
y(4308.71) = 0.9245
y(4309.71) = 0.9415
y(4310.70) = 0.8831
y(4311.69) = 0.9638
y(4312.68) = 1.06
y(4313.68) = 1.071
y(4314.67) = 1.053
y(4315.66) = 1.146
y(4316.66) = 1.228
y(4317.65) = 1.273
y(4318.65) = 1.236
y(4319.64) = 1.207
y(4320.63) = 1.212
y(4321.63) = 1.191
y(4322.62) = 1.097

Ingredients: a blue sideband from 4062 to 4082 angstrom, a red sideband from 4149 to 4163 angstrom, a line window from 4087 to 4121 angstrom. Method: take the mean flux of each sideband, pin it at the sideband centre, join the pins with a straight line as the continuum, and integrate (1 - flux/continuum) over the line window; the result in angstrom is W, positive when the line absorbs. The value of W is 3.8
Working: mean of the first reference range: 1.11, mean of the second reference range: 1.05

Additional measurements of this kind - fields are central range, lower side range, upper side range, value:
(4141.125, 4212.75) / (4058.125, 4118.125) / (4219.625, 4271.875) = 2.1 angstrom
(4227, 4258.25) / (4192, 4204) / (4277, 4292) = -3.4 angstrom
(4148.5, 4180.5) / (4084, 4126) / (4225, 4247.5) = 0.9 angstrom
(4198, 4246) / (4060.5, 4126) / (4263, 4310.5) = -4.4 angstrom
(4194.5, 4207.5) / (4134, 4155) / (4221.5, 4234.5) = 1.2 angstrom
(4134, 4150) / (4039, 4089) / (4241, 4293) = 0.8 angstrom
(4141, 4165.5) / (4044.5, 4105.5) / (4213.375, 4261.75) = 0.9 angstrom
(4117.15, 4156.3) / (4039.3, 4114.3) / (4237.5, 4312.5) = -0.4 angstrom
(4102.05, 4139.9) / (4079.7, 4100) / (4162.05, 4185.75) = 0.9 angstrom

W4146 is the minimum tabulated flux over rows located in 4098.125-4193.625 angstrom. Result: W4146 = 0.6893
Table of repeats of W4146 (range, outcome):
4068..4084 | 0.9706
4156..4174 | 0.8727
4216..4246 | 0.9301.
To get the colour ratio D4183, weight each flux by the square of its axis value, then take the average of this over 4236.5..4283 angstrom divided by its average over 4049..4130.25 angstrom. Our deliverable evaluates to 1.17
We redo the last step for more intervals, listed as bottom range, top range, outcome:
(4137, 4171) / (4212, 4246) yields 1.14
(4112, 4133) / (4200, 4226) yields 1.09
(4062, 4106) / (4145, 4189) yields 1.06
